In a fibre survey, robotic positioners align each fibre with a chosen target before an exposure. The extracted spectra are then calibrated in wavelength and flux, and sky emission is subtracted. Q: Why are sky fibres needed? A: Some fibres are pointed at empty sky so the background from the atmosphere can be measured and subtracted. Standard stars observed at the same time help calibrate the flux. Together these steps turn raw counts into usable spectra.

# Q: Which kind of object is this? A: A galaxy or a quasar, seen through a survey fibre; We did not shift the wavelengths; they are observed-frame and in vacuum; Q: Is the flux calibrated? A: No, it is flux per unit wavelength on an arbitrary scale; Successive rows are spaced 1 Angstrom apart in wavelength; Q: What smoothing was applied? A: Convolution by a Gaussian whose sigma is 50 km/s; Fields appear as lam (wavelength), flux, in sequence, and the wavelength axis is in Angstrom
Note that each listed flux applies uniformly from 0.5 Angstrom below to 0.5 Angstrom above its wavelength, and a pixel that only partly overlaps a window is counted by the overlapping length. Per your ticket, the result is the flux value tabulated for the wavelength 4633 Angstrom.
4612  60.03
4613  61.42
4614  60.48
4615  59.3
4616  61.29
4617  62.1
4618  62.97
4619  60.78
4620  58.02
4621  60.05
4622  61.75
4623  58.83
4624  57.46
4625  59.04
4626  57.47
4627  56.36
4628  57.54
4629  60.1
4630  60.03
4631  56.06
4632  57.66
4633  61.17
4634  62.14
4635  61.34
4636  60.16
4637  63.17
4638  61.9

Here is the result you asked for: 61.17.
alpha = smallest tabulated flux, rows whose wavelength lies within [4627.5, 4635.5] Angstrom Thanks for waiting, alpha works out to 56.06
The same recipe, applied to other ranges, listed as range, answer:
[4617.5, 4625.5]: 57.46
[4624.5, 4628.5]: 56.36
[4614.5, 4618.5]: 59.3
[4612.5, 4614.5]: 60.48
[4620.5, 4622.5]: 60.05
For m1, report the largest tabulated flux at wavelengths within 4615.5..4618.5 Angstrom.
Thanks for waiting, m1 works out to 62.97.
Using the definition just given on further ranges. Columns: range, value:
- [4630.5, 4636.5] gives 62.14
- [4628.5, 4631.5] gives 60.1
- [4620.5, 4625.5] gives 61.75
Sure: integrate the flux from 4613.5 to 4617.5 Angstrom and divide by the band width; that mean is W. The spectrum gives 60.8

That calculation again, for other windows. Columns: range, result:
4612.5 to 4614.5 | 61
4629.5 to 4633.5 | 58.7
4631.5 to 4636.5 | 60.5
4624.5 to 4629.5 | 58.1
